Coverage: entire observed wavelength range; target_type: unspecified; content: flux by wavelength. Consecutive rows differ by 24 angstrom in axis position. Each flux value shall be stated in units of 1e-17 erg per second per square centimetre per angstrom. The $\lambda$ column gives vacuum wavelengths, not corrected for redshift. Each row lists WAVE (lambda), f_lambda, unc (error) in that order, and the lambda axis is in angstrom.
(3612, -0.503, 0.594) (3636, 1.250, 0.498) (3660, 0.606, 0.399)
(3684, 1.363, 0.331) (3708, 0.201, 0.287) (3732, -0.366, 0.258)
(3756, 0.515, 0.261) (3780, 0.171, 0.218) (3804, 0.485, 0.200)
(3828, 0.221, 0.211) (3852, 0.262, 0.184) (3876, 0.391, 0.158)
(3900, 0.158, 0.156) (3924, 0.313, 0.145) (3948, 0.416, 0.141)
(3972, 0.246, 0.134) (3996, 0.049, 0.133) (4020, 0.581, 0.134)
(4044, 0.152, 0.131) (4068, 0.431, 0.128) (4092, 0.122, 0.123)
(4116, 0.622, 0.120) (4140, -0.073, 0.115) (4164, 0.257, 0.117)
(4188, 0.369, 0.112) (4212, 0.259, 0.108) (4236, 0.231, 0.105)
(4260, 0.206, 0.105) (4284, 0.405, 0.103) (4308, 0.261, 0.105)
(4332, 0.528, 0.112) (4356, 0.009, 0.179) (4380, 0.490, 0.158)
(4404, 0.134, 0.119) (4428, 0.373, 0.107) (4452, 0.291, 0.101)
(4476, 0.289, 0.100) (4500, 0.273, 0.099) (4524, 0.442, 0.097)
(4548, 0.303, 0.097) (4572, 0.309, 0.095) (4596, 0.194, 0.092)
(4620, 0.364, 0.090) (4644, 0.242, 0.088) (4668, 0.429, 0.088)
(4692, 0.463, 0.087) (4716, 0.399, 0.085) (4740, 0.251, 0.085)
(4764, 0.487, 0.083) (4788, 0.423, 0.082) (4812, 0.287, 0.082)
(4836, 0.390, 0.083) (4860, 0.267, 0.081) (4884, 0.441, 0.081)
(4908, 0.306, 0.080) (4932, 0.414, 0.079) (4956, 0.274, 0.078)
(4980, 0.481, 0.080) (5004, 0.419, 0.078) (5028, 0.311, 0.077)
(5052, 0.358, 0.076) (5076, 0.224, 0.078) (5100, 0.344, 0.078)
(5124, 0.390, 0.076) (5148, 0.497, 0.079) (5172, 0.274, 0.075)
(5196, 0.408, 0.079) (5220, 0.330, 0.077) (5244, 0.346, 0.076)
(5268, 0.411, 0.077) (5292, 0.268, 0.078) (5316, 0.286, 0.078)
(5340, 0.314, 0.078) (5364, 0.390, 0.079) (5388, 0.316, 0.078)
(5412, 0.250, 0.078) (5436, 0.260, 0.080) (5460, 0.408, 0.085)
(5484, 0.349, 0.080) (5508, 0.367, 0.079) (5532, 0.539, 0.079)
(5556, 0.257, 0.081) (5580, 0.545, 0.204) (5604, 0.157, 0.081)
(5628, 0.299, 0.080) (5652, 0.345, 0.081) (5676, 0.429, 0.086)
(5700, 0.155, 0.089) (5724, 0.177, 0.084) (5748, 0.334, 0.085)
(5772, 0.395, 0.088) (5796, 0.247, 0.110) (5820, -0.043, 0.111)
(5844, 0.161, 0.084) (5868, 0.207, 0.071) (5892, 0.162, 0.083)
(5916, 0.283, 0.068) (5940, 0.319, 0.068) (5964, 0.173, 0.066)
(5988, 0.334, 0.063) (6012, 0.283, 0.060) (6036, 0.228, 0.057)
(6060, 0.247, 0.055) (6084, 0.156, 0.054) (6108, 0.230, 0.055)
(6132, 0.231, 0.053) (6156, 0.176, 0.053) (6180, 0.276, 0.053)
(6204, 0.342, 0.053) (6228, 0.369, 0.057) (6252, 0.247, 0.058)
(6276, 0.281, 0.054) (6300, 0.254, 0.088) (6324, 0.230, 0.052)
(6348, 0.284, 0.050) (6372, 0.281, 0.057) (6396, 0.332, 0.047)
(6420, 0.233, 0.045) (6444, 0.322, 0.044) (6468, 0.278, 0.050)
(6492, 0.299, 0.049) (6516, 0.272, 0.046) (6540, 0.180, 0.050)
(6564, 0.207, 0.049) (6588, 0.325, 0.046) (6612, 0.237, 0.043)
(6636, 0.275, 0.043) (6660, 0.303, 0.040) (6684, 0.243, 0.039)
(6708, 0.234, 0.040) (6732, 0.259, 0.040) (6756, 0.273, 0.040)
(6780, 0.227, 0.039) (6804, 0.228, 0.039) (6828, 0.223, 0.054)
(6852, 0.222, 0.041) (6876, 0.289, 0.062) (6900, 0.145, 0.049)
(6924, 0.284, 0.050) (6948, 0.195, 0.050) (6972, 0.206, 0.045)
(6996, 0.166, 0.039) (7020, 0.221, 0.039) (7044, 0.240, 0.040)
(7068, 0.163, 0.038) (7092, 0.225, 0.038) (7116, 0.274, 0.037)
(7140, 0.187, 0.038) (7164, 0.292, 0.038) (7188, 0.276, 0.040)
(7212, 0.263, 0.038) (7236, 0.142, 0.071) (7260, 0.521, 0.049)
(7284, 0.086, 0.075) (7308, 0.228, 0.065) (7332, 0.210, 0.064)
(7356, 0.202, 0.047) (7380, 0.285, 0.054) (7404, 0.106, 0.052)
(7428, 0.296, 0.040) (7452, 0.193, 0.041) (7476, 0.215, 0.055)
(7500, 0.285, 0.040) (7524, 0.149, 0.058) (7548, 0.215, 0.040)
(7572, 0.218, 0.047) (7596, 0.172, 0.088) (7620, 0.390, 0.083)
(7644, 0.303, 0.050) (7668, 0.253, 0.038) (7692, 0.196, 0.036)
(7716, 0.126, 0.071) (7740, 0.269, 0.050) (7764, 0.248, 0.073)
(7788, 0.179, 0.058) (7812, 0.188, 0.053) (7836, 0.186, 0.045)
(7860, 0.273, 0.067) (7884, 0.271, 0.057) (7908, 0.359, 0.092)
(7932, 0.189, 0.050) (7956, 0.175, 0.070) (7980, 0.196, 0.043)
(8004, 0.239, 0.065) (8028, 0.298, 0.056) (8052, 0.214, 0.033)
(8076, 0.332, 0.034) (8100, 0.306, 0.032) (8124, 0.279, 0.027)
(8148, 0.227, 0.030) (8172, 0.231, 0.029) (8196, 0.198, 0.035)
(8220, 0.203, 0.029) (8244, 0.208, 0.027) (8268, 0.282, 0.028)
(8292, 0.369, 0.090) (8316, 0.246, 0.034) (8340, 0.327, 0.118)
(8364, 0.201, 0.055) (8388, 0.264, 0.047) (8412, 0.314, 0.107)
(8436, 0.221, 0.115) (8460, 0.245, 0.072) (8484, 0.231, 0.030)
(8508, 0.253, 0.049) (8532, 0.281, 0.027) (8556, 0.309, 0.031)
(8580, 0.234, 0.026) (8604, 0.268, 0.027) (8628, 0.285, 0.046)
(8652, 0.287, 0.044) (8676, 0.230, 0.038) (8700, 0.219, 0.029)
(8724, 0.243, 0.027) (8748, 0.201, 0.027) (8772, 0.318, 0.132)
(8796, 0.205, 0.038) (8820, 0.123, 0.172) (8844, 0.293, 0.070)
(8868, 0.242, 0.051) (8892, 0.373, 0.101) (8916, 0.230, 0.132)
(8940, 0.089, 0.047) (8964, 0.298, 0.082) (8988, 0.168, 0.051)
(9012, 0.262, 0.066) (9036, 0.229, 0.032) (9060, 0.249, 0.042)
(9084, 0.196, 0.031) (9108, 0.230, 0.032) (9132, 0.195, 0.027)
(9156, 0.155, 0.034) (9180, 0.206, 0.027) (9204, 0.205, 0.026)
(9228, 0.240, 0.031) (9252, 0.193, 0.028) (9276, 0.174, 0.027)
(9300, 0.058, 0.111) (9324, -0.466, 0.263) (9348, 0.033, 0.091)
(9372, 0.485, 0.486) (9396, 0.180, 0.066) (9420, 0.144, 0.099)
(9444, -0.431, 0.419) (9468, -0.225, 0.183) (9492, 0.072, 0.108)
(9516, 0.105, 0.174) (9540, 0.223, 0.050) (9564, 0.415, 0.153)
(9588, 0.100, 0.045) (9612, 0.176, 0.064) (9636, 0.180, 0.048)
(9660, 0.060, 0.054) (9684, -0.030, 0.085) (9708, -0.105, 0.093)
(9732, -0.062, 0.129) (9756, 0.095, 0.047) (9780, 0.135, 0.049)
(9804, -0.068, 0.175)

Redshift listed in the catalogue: 0.105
